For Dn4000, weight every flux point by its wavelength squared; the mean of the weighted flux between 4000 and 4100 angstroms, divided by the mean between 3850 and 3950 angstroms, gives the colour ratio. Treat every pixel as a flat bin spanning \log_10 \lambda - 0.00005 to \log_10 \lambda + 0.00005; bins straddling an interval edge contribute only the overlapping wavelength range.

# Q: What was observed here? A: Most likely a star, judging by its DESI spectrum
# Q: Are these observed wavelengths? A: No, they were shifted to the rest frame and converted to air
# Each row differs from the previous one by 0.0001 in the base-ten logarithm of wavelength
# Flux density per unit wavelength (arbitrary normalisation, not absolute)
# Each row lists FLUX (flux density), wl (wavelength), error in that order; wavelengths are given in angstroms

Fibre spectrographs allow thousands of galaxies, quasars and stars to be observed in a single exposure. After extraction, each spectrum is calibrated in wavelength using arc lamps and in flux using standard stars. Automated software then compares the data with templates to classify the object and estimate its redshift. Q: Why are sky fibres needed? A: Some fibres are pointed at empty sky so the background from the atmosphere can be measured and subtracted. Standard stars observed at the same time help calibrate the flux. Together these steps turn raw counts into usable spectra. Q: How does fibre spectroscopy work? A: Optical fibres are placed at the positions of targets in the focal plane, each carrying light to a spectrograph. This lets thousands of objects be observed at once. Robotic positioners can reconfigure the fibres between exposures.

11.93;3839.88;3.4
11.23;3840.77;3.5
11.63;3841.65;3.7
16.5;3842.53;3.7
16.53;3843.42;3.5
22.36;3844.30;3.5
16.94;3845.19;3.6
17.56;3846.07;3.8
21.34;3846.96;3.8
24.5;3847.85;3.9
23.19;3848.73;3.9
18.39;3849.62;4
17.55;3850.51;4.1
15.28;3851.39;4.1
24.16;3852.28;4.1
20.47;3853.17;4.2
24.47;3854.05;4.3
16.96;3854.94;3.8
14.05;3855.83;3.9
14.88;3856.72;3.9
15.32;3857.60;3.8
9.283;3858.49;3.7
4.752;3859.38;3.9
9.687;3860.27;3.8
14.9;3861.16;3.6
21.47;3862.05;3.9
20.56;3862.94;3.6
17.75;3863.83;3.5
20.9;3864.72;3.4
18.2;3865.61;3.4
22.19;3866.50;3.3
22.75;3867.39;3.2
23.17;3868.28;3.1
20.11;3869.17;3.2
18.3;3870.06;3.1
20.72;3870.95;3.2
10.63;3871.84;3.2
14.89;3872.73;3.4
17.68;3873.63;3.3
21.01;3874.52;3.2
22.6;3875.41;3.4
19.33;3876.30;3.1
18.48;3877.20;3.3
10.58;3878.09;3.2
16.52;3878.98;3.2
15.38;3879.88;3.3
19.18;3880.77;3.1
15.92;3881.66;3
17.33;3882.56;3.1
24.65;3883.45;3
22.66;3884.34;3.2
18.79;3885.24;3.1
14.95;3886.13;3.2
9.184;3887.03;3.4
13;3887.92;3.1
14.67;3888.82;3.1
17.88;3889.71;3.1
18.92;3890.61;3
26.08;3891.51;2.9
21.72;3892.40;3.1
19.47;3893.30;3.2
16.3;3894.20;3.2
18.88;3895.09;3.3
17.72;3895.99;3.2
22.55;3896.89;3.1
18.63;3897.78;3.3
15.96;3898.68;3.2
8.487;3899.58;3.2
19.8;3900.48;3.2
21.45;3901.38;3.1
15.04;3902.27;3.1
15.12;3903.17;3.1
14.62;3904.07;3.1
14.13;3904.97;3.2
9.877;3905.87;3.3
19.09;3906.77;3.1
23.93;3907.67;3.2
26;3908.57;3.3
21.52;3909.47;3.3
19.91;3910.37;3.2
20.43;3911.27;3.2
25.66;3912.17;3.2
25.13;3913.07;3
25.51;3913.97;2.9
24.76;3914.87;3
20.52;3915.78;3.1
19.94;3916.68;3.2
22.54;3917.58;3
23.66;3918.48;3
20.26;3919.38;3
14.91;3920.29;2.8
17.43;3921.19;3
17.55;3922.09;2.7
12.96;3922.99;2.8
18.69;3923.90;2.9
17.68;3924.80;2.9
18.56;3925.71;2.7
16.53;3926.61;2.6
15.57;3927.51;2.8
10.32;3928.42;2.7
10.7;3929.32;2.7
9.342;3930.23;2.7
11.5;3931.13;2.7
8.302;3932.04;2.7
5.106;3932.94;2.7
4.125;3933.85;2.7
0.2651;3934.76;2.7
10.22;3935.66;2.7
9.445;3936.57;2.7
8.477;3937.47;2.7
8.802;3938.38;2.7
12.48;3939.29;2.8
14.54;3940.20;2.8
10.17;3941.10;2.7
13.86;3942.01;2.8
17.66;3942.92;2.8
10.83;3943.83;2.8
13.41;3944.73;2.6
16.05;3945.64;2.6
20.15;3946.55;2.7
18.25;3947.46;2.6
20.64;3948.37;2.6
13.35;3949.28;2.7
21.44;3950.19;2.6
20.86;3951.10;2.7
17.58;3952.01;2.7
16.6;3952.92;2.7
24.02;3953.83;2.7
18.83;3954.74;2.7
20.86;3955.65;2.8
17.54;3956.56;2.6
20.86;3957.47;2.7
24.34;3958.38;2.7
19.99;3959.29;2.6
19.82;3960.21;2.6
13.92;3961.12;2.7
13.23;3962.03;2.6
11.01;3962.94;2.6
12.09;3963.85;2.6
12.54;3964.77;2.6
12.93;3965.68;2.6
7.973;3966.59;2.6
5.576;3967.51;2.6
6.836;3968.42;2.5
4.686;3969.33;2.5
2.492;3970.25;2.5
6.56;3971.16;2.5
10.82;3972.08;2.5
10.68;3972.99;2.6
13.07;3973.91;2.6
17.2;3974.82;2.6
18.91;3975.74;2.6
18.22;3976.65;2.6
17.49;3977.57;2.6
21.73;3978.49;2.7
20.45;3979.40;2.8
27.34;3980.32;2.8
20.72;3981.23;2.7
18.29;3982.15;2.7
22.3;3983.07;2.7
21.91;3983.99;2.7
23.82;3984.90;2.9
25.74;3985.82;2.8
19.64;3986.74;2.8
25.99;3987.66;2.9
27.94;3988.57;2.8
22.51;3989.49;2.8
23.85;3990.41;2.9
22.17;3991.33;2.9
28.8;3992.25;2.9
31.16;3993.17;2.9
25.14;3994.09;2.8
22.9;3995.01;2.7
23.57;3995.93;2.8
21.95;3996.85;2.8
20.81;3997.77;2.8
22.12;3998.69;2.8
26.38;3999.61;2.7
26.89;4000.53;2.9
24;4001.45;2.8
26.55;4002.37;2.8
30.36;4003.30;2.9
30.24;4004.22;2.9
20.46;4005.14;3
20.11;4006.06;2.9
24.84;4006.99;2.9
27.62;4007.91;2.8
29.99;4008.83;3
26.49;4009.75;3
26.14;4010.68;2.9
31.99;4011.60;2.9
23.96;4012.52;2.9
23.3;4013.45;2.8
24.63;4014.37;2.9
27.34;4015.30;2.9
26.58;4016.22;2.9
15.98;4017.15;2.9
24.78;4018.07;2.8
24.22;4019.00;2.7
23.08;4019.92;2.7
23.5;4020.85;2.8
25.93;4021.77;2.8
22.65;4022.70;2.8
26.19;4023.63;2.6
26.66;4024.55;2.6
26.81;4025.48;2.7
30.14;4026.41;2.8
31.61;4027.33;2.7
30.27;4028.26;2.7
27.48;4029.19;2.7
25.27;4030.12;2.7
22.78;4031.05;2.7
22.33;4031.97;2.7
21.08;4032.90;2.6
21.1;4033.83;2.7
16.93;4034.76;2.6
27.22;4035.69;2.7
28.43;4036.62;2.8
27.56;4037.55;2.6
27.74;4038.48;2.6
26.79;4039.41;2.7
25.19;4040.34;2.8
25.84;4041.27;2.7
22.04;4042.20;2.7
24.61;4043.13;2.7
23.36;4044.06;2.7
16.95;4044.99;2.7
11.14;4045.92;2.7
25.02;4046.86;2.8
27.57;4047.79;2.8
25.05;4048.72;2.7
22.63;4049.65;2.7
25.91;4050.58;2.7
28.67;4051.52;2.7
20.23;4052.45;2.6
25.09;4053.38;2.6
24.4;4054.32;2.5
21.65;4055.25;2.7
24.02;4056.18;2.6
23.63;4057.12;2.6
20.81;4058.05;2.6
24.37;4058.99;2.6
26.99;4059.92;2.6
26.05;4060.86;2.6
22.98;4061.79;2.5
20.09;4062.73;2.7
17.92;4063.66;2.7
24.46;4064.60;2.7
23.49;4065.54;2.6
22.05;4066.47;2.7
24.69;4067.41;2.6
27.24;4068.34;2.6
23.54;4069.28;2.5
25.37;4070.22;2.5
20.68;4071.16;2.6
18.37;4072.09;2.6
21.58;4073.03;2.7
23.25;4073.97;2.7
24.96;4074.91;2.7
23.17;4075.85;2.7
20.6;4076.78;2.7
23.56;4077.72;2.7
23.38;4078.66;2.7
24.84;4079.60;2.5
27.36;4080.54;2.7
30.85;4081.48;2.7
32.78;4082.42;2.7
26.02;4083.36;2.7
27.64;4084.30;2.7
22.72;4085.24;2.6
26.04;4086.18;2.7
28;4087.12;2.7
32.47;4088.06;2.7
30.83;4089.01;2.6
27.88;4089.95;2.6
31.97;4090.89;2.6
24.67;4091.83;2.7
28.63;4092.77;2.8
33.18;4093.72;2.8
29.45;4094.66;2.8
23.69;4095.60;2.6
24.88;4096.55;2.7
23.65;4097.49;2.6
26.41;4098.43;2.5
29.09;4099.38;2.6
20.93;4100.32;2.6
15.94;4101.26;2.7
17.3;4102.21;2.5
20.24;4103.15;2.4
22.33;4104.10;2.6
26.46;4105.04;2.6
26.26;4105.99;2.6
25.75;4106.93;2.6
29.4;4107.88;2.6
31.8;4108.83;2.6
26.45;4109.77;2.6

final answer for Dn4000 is 1.61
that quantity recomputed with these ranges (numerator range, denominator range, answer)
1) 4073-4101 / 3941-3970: 1.82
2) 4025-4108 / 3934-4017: 1.36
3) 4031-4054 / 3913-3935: 1.61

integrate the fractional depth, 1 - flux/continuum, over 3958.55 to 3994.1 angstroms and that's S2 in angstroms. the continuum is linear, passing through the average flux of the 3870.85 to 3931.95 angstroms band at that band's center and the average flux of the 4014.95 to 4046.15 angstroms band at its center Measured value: 7.0 angstroms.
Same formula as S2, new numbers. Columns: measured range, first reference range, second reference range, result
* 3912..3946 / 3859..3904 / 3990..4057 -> 8.9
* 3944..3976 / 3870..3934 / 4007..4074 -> 8.4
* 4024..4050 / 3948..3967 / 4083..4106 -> -2.9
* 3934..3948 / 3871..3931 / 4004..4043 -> 5.7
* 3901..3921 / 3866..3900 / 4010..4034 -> -0.6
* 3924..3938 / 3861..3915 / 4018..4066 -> 6.7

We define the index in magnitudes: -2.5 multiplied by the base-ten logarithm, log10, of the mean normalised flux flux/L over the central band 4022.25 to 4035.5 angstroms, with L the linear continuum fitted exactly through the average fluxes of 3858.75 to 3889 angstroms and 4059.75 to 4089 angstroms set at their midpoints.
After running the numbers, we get -0.10 mag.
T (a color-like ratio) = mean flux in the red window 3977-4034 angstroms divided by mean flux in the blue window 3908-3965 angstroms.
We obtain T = 1.51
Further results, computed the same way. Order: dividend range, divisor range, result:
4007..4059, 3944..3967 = 1.45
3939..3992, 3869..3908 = 0.97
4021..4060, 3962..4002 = 1.31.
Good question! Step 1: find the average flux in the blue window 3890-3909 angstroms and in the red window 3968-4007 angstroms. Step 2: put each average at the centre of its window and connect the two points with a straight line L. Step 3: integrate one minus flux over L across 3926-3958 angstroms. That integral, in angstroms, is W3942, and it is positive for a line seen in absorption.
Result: 9.1 angstroms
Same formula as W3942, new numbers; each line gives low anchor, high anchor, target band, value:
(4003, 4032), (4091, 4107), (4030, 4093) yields 2.0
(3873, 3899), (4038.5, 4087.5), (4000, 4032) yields -4.8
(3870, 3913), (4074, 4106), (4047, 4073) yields 1.1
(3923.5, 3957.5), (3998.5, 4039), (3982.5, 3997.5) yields -2.0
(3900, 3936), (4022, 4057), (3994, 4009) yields -1.9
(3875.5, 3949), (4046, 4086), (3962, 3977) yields 6.7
